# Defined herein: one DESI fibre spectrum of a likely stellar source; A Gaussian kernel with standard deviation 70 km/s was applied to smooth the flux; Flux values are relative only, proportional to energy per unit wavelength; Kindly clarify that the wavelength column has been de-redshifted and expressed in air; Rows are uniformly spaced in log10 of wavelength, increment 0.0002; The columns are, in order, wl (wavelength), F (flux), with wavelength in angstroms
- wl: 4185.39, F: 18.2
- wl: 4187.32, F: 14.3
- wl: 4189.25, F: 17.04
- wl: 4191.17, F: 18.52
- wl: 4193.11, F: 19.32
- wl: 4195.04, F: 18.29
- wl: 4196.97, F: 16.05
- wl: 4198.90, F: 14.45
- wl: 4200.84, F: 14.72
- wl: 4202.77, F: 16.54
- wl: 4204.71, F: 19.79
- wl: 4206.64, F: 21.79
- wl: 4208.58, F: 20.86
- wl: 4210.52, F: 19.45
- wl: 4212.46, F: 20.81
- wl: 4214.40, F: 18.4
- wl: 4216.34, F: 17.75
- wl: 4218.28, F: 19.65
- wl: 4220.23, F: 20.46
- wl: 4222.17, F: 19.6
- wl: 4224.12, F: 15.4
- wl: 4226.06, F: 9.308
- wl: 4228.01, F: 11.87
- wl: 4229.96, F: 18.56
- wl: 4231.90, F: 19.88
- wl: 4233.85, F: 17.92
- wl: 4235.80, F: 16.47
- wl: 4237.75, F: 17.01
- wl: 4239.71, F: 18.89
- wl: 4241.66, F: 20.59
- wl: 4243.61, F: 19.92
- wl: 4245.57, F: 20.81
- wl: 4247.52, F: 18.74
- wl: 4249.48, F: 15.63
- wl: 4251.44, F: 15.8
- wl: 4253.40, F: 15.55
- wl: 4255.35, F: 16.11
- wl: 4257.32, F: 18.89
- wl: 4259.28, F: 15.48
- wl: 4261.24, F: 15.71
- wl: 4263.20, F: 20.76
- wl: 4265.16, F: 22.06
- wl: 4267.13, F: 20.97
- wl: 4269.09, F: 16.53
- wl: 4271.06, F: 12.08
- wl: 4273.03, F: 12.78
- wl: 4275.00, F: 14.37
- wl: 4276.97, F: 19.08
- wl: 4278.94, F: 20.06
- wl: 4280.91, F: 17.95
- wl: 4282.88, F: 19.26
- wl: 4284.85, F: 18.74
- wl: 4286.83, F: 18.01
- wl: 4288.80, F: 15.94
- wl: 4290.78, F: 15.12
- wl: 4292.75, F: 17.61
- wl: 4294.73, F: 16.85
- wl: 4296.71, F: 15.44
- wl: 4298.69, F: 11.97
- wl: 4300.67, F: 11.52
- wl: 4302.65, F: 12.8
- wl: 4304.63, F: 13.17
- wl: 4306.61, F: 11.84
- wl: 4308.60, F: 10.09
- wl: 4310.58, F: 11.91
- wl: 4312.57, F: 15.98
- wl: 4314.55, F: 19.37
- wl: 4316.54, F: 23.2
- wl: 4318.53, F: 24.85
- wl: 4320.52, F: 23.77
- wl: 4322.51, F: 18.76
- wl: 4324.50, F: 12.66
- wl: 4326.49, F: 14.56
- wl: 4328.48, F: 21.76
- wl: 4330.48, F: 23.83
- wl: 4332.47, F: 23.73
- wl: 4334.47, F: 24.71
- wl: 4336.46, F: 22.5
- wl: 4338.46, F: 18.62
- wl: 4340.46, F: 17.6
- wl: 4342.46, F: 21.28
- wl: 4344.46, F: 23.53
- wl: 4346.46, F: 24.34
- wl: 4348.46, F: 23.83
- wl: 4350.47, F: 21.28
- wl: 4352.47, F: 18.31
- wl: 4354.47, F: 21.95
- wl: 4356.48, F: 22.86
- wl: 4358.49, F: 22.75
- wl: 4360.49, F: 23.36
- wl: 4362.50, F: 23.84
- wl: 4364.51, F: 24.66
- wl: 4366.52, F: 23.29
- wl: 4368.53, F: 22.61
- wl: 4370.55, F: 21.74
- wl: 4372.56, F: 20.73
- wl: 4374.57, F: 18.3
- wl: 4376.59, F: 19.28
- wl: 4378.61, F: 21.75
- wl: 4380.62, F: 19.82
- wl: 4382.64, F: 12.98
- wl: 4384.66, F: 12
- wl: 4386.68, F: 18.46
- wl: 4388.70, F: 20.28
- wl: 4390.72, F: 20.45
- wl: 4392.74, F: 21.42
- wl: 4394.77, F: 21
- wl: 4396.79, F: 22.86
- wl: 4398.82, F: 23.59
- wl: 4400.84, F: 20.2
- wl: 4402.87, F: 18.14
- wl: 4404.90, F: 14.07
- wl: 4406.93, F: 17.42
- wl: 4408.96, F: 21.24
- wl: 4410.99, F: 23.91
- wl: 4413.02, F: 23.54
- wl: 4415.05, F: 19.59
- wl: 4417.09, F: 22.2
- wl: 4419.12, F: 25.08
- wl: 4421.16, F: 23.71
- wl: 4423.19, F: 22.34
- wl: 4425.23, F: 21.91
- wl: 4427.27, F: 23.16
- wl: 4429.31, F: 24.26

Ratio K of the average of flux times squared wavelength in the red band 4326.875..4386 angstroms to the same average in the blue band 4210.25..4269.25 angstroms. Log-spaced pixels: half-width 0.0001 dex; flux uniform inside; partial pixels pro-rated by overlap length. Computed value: 1.25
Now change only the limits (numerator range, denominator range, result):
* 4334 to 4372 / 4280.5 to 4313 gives 1.53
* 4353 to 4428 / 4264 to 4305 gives 1.35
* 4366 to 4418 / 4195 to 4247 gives 1.20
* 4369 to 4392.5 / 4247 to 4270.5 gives 1.14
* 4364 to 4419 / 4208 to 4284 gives 1.22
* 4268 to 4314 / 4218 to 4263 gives 0.90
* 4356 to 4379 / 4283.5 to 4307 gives 1.52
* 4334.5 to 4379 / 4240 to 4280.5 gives 1.29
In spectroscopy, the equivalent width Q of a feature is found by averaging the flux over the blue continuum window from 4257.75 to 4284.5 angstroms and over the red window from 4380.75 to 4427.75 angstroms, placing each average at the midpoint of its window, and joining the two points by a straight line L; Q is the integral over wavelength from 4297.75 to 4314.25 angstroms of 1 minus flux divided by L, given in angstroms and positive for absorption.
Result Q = 5.0 angstroms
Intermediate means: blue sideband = 17.5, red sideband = 20.4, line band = 12.7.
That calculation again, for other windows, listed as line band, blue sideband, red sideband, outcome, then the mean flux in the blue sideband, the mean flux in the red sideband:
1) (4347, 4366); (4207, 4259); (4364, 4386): -3.2 angstroms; 17.9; 19.6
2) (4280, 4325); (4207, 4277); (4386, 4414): 5.5 angstroms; 17.6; 20.5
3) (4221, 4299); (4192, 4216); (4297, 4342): 3.9 angstroms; 18.4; 17.7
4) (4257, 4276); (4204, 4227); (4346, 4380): 2.8 angstroms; 18.6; 22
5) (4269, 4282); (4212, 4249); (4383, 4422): 1.7 angstroms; 17.9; 20.3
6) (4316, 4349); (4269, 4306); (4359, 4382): -4.2 angstroms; 15.7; 21.6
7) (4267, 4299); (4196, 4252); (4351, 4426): 3.9 angstroms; 17.8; 20.9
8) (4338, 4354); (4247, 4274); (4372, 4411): -2.4 angstroms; 16.9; 19.3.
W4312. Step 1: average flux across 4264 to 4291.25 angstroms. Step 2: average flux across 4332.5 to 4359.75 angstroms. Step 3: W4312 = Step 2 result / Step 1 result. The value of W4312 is 1.3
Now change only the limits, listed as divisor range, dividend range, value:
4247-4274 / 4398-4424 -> 1.25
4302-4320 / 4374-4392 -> 1.12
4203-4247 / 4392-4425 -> 1.16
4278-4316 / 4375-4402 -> 1.26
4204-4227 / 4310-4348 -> 1.10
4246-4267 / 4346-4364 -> 1.27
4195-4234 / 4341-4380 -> 1.25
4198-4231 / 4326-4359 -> 1.23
